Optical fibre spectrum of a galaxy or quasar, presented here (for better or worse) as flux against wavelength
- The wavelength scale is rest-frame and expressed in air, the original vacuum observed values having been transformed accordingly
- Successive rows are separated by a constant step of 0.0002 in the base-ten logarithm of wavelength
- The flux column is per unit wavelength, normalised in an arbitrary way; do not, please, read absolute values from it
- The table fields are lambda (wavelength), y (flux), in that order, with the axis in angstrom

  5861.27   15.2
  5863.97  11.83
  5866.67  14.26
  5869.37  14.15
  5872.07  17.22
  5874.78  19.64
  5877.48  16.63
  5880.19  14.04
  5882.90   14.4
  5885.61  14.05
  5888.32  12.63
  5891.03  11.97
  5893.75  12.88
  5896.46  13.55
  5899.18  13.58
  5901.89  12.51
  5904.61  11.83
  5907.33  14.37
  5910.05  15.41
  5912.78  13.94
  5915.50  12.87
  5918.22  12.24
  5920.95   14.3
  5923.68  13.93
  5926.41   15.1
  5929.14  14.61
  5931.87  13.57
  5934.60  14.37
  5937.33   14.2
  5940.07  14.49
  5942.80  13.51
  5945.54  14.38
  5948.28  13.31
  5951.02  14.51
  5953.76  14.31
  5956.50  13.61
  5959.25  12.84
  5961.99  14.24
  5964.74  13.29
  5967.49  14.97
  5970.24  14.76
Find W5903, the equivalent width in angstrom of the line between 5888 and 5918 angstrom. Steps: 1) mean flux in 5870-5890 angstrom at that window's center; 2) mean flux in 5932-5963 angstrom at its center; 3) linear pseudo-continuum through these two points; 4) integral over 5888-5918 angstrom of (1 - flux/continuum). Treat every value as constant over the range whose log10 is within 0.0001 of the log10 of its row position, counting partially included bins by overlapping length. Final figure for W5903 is 3.4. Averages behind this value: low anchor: 15.4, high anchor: 14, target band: 13.2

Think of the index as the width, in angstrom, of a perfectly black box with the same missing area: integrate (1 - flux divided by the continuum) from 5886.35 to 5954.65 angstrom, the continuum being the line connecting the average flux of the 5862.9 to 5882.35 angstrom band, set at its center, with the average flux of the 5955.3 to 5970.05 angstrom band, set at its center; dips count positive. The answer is 4.1 angstrom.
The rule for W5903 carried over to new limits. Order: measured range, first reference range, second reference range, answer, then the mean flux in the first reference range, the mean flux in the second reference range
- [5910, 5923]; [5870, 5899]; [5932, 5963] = 0.6 angstrom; 14.6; 14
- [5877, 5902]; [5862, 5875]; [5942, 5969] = 2.0 angstrom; 15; 13.9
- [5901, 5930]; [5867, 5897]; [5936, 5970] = 1.2 angstrom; 14.7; 14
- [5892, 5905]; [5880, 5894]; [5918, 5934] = 0.6 angstrom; 13.3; 14.1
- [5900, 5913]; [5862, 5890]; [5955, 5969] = 0.8 angstrom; 14.9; 13.8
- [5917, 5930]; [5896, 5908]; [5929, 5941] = -0.2 angstrom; 13.1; 14.2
